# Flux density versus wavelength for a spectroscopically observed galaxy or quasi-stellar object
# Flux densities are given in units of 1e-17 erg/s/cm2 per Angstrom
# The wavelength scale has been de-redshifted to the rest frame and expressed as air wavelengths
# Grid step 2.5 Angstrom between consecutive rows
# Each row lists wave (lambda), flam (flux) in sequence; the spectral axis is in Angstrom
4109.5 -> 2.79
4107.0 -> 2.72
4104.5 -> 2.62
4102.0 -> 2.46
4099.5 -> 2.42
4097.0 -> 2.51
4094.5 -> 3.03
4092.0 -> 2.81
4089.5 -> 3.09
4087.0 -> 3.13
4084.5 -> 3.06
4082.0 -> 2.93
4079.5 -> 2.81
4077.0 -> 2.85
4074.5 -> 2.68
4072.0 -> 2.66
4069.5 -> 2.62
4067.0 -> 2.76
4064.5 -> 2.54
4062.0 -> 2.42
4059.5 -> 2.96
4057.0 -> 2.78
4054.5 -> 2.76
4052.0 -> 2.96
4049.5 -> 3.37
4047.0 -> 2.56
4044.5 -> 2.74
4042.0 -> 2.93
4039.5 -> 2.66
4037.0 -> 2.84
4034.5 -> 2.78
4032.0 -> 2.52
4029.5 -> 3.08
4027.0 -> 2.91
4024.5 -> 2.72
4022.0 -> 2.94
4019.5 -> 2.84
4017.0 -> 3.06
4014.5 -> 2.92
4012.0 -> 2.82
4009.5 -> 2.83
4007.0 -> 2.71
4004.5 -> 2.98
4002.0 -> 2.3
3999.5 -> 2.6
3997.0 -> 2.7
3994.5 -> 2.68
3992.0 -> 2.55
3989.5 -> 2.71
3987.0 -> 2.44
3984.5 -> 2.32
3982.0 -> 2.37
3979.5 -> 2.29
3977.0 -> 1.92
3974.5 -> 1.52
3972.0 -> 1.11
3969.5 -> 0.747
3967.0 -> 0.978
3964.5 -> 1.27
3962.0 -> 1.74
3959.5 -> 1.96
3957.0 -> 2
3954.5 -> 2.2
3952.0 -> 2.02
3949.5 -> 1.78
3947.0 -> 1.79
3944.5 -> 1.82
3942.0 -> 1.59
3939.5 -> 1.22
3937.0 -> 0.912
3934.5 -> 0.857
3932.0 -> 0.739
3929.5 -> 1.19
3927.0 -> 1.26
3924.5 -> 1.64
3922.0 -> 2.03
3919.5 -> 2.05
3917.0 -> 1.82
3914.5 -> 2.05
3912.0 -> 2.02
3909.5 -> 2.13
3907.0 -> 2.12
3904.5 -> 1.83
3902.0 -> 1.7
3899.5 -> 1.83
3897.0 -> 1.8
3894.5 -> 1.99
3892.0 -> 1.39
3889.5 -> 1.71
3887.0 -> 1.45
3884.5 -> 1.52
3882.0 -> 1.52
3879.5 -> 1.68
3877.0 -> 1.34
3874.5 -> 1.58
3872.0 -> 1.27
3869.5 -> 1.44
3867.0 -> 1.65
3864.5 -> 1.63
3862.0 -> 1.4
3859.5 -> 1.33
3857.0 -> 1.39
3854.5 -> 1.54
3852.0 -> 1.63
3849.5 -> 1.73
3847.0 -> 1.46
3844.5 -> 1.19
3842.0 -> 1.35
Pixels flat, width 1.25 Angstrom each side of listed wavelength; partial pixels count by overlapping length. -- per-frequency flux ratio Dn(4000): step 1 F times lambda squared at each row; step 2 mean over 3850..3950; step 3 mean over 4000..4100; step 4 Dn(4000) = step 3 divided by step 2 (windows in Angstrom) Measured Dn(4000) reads 1.9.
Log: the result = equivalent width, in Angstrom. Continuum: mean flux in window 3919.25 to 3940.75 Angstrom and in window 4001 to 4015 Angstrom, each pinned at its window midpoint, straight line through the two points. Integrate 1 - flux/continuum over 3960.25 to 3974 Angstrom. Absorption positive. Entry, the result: 5.3 Angstrom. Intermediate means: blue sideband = 1.29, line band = 1.22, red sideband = 2.76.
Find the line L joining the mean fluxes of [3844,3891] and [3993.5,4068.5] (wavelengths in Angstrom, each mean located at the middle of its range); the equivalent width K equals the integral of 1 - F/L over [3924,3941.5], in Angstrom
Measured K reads 7.8 Angstrom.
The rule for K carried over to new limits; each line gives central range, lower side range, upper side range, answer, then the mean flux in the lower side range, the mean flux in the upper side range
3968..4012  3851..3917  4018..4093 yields 1.9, 1.65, 2.82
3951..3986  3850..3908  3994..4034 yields 9.4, 1.6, 2.79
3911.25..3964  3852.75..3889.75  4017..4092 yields 8.8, 1.49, 2.83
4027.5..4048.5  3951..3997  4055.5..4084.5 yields -2.5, 1.96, 2.74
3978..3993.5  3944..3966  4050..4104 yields -2.8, 1.83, 2.78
